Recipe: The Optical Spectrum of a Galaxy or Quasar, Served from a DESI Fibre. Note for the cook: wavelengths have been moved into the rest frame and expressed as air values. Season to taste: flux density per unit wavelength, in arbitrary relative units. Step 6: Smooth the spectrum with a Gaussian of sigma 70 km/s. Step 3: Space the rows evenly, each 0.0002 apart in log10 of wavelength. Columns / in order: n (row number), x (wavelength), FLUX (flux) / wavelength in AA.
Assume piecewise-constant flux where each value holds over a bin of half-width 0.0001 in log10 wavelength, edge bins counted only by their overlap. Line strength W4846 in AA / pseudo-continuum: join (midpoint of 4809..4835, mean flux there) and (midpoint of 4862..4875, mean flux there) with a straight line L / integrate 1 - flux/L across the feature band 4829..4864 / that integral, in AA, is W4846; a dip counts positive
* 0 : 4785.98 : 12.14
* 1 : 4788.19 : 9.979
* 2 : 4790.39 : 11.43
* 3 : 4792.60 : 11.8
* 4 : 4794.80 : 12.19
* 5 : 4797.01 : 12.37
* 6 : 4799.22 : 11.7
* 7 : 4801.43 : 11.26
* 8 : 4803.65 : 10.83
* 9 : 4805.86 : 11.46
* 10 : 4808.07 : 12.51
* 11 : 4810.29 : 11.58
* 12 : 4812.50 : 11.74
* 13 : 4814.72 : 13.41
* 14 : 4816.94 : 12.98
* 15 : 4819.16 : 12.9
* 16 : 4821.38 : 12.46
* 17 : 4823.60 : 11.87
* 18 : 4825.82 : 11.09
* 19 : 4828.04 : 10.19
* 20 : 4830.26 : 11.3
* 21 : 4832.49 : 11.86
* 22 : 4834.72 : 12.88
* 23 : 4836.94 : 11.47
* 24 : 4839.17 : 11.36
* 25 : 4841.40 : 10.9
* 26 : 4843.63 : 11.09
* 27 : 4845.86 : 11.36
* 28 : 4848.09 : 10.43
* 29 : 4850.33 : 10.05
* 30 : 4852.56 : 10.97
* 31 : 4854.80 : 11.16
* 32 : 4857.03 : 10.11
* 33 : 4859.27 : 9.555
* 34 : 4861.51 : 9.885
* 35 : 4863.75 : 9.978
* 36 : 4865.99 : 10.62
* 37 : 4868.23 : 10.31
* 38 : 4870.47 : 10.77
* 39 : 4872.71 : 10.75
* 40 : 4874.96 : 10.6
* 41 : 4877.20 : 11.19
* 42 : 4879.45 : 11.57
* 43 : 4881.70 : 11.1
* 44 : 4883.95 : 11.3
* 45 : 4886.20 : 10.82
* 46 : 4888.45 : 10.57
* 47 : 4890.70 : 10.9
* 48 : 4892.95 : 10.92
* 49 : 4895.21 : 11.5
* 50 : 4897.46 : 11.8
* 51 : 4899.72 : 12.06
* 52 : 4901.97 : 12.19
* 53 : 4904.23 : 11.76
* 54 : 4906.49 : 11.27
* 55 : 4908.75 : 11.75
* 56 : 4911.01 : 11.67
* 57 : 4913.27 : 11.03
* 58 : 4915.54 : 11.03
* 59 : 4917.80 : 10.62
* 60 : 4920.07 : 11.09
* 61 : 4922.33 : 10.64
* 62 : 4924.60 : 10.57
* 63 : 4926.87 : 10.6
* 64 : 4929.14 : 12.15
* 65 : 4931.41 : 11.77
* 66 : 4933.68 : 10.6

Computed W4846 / 0.89 AA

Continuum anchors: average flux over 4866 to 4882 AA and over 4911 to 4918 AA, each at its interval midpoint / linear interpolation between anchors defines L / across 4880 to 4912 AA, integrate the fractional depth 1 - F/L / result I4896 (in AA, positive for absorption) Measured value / -1.3 AA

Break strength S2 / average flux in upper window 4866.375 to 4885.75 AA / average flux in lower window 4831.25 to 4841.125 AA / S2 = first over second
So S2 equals 0.9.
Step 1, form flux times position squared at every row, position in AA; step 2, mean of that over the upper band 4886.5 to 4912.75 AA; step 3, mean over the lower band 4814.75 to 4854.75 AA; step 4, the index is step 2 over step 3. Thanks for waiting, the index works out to 1.02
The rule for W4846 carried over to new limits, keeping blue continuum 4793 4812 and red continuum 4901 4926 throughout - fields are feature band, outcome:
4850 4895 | 2.9 AA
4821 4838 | 0.0 AA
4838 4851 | 0.7 AA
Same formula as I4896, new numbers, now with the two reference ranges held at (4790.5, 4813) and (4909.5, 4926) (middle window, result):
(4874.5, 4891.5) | 0.3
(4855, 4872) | 1.6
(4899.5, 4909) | -0.6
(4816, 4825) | -0.7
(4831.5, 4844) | -0.1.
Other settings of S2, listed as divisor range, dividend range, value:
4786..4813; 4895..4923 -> 0.99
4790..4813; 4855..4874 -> 0.88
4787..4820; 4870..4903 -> 0.94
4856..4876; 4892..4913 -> 1.13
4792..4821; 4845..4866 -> 0.86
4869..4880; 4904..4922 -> 1.03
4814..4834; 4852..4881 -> 0.88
